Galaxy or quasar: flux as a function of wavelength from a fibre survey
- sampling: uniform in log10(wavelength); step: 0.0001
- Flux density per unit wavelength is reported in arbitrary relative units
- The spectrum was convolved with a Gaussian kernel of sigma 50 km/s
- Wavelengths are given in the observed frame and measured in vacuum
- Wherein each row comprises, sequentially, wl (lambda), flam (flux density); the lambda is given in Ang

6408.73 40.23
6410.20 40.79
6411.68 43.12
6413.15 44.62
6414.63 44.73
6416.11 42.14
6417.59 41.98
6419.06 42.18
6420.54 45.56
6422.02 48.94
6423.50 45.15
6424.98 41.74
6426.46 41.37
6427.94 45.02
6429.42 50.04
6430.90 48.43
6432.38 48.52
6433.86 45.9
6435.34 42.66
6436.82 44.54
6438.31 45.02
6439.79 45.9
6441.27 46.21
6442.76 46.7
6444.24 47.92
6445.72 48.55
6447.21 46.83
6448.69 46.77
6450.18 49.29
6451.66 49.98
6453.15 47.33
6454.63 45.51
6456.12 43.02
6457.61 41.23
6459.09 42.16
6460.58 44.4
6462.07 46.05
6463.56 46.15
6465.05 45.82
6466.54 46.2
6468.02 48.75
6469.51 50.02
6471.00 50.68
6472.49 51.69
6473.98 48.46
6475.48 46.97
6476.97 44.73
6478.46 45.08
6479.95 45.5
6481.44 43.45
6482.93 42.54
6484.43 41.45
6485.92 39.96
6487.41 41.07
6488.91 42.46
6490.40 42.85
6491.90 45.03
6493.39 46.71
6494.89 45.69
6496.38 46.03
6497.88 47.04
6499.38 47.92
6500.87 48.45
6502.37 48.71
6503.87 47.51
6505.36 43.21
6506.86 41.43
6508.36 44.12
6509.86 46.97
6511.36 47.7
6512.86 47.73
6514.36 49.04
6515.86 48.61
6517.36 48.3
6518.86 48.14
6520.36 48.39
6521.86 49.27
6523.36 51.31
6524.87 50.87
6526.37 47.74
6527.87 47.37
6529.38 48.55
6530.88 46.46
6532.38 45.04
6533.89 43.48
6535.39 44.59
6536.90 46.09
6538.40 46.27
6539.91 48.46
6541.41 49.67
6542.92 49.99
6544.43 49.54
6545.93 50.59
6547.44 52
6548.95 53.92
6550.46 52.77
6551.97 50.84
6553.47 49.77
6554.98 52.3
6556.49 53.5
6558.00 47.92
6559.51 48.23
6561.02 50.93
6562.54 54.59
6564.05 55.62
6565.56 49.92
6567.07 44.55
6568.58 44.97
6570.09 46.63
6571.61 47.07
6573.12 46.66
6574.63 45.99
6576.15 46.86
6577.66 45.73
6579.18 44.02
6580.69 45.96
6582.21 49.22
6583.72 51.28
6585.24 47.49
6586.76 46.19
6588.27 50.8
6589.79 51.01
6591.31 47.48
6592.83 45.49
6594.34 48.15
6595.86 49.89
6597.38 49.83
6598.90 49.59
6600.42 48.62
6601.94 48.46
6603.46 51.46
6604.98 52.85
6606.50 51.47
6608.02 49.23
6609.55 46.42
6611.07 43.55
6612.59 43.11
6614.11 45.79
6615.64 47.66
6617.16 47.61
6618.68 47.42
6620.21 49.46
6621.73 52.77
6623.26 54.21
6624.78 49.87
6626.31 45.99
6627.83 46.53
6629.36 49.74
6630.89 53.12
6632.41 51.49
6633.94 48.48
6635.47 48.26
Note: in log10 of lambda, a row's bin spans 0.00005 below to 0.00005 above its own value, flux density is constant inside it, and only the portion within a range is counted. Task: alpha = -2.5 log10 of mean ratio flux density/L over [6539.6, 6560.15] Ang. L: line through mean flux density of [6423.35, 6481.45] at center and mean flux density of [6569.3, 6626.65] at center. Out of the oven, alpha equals -0.07 mag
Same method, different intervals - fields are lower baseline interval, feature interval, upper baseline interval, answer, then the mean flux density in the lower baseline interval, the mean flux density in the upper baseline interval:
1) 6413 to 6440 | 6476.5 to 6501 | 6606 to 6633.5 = 0.04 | 45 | 48.6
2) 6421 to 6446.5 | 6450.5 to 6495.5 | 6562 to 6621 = 0.03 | 46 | 48.1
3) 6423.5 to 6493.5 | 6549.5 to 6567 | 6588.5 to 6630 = -0.08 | 45.7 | 48.7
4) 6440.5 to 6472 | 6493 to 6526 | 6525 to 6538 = -0.02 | 46.7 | 46.4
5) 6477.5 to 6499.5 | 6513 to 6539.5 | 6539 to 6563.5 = 0.01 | 44.1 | 50.9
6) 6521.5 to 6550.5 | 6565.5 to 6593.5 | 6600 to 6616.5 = 0.02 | 48.6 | 48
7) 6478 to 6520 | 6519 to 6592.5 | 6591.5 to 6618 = -0.04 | 45.5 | 48.2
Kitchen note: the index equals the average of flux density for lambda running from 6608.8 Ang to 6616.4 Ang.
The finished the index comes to 45.3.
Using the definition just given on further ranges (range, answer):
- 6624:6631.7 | 49.1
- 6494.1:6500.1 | 46.6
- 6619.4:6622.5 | 51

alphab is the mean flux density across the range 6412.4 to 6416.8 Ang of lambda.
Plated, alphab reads 43.9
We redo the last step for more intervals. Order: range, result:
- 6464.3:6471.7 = 48.3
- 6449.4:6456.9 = 47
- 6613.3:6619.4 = 47.1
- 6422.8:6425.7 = 43.4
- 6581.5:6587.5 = 48.5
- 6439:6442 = 46.1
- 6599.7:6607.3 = 50.6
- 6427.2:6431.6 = 47.8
